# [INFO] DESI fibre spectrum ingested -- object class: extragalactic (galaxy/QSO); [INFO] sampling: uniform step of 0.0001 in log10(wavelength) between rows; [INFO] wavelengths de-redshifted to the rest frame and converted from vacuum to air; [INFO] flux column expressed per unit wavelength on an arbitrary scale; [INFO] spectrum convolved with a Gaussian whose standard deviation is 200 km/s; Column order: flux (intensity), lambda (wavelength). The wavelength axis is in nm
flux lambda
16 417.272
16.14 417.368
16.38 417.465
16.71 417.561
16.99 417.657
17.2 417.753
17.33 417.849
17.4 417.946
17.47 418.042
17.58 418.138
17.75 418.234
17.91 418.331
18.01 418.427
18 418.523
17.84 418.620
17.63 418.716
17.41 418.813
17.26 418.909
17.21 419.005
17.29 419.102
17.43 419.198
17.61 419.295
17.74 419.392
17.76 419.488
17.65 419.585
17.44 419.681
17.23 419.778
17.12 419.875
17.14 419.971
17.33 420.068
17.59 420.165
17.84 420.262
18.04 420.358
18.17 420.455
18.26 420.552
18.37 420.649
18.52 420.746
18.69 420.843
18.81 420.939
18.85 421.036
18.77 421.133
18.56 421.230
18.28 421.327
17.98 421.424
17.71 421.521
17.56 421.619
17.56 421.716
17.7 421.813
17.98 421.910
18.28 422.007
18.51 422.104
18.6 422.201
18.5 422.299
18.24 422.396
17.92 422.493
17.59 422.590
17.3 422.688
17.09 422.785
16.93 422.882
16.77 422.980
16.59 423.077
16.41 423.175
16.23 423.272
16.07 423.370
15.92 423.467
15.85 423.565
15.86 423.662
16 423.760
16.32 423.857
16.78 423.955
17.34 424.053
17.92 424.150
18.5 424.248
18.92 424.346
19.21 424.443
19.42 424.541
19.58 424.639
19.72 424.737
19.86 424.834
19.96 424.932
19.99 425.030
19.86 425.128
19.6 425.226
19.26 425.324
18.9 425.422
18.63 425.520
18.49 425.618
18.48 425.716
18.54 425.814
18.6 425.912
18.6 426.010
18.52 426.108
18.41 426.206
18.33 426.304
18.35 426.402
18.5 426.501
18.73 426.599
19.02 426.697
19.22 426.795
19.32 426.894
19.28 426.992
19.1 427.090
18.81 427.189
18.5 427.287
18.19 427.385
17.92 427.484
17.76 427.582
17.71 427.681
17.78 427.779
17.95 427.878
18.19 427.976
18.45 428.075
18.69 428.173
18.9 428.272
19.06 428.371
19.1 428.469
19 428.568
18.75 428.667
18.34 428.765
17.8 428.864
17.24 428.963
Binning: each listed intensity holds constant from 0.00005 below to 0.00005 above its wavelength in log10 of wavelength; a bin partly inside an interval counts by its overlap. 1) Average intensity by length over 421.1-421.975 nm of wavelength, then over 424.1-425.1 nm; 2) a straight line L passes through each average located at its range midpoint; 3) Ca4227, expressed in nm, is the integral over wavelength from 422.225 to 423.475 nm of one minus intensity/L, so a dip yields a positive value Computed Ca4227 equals 0.10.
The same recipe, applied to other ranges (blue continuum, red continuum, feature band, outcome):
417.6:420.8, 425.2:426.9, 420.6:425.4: 0.06 nm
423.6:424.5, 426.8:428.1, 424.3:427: -0.18 nm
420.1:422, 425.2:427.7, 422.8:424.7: 0.12 nm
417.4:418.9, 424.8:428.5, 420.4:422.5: -0.04 nm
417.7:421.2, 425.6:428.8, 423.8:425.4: -0.05 nm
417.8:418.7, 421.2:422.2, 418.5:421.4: 0.00 nm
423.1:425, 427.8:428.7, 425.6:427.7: -0.03 nm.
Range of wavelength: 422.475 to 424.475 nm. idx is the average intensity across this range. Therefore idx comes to 17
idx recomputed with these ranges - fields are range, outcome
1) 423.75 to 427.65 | 18.7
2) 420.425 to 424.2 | 17.6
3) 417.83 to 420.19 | 17.5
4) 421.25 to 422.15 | 18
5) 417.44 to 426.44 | 17.9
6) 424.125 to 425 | 19.3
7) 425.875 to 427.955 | 18.5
